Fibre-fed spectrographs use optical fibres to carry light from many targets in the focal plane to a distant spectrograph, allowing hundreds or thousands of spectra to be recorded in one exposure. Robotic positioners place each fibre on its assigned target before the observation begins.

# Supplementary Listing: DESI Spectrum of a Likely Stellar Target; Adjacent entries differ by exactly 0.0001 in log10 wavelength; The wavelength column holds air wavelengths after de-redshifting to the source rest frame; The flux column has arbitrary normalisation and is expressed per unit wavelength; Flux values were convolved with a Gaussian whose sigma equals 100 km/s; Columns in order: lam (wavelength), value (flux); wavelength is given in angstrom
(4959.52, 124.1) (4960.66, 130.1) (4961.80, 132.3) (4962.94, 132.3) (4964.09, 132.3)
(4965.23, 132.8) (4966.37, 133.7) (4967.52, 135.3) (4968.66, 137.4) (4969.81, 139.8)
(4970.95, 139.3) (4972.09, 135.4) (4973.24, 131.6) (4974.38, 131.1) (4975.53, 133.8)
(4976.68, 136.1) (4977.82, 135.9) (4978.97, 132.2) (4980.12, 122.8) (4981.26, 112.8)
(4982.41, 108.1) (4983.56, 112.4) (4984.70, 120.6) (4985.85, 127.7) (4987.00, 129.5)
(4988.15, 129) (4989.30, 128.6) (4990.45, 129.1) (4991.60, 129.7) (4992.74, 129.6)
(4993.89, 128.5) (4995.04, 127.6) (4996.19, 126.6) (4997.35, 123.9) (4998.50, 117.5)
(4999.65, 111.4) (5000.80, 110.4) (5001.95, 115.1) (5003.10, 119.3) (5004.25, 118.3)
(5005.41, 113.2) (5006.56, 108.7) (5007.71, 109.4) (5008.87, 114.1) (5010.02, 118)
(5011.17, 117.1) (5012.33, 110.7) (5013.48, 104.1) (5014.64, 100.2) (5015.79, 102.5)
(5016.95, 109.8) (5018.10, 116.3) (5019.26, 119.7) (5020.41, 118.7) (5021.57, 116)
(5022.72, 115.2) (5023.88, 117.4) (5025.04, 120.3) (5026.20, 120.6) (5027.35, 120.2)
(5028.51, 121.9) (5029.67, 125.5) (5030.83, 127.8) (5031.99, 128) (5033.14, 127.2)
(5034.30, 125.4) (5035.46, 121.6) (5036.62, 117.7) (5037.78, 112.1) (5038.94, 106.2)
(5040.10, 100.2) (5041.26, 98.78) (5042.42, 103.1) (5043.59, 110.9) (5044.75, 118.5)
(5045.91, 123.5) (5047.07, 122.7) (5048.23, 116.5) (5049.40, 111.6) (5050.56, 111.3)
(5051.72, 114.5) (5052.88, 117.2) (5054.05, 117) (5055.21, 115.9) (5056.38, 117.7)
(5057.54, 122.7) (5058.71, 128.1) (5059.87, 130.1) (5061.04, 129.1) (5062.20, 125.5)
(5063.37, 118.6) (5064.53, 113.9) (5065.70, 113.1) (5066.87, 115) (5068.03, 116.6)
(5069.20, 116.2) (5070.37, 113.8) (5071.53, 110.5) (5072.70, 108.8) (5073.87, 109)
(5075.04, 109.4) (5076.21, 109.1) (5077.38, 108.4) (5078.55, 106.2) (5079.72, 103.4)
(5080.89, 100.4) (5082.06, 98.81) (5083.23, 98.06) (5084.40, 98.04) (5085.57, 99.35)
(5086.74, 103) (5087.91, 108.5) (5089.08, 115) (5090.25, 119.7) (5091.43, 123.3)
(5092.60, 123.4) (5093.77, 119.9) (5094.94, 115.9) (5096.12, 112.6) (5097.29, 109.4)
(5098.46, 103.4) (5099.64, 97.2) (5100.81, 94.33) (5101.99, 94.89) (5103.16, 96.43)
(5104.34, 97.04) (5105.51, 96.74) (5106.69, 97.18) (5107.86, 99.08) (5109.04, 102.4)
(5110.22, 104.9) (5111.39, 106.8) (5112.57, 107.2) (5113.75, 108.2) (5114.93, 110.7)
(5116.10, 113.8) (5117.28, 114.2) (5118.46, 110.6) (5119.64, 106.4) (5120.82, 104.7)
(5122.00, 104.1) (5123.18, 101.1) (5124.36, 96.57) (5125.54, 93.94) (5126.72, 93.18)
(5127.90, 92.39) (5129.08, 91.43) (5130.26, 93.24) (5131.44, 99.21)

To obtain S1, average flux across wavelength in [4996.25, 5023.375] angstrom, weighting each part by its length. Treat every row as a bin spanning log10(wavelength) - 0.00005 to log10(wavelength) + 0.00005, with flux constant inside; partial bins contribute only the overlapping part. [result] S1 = 114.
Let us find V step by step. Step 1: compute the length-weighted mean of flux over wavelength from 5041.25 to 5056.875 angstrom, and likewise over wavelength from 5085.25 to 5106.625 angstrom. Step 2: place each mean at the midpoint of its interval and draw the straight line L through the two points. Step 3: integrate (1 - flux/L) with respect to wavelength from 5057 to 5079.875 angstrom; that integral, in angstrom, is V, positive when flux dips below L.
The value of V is -0.8 angstrom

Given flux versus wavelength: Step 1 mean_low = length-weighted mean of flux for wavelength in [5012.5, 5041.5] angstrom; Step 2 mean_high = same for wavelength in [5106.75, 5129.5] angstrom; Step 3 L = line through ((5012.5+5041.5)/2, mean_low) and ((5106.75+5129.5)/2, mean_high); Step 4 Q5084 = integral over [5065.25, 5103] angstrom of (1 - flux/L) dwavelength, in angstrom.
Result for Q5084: -0.17 angstrom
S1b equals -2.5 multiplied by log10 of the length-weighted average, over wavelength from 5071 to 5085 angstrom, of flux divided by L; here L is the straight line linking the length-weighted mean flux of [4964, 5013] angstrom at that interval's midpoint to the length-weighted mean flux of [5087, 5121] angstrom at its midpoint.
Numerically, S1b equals 0.06 mag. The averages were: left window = 124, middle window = 105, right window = 107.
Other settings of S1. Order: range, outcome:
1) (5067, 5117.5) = 107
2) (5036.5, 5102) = 112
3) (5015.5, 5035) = 120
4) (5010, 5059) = 116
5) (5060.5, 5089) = 110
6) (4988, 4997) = 128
